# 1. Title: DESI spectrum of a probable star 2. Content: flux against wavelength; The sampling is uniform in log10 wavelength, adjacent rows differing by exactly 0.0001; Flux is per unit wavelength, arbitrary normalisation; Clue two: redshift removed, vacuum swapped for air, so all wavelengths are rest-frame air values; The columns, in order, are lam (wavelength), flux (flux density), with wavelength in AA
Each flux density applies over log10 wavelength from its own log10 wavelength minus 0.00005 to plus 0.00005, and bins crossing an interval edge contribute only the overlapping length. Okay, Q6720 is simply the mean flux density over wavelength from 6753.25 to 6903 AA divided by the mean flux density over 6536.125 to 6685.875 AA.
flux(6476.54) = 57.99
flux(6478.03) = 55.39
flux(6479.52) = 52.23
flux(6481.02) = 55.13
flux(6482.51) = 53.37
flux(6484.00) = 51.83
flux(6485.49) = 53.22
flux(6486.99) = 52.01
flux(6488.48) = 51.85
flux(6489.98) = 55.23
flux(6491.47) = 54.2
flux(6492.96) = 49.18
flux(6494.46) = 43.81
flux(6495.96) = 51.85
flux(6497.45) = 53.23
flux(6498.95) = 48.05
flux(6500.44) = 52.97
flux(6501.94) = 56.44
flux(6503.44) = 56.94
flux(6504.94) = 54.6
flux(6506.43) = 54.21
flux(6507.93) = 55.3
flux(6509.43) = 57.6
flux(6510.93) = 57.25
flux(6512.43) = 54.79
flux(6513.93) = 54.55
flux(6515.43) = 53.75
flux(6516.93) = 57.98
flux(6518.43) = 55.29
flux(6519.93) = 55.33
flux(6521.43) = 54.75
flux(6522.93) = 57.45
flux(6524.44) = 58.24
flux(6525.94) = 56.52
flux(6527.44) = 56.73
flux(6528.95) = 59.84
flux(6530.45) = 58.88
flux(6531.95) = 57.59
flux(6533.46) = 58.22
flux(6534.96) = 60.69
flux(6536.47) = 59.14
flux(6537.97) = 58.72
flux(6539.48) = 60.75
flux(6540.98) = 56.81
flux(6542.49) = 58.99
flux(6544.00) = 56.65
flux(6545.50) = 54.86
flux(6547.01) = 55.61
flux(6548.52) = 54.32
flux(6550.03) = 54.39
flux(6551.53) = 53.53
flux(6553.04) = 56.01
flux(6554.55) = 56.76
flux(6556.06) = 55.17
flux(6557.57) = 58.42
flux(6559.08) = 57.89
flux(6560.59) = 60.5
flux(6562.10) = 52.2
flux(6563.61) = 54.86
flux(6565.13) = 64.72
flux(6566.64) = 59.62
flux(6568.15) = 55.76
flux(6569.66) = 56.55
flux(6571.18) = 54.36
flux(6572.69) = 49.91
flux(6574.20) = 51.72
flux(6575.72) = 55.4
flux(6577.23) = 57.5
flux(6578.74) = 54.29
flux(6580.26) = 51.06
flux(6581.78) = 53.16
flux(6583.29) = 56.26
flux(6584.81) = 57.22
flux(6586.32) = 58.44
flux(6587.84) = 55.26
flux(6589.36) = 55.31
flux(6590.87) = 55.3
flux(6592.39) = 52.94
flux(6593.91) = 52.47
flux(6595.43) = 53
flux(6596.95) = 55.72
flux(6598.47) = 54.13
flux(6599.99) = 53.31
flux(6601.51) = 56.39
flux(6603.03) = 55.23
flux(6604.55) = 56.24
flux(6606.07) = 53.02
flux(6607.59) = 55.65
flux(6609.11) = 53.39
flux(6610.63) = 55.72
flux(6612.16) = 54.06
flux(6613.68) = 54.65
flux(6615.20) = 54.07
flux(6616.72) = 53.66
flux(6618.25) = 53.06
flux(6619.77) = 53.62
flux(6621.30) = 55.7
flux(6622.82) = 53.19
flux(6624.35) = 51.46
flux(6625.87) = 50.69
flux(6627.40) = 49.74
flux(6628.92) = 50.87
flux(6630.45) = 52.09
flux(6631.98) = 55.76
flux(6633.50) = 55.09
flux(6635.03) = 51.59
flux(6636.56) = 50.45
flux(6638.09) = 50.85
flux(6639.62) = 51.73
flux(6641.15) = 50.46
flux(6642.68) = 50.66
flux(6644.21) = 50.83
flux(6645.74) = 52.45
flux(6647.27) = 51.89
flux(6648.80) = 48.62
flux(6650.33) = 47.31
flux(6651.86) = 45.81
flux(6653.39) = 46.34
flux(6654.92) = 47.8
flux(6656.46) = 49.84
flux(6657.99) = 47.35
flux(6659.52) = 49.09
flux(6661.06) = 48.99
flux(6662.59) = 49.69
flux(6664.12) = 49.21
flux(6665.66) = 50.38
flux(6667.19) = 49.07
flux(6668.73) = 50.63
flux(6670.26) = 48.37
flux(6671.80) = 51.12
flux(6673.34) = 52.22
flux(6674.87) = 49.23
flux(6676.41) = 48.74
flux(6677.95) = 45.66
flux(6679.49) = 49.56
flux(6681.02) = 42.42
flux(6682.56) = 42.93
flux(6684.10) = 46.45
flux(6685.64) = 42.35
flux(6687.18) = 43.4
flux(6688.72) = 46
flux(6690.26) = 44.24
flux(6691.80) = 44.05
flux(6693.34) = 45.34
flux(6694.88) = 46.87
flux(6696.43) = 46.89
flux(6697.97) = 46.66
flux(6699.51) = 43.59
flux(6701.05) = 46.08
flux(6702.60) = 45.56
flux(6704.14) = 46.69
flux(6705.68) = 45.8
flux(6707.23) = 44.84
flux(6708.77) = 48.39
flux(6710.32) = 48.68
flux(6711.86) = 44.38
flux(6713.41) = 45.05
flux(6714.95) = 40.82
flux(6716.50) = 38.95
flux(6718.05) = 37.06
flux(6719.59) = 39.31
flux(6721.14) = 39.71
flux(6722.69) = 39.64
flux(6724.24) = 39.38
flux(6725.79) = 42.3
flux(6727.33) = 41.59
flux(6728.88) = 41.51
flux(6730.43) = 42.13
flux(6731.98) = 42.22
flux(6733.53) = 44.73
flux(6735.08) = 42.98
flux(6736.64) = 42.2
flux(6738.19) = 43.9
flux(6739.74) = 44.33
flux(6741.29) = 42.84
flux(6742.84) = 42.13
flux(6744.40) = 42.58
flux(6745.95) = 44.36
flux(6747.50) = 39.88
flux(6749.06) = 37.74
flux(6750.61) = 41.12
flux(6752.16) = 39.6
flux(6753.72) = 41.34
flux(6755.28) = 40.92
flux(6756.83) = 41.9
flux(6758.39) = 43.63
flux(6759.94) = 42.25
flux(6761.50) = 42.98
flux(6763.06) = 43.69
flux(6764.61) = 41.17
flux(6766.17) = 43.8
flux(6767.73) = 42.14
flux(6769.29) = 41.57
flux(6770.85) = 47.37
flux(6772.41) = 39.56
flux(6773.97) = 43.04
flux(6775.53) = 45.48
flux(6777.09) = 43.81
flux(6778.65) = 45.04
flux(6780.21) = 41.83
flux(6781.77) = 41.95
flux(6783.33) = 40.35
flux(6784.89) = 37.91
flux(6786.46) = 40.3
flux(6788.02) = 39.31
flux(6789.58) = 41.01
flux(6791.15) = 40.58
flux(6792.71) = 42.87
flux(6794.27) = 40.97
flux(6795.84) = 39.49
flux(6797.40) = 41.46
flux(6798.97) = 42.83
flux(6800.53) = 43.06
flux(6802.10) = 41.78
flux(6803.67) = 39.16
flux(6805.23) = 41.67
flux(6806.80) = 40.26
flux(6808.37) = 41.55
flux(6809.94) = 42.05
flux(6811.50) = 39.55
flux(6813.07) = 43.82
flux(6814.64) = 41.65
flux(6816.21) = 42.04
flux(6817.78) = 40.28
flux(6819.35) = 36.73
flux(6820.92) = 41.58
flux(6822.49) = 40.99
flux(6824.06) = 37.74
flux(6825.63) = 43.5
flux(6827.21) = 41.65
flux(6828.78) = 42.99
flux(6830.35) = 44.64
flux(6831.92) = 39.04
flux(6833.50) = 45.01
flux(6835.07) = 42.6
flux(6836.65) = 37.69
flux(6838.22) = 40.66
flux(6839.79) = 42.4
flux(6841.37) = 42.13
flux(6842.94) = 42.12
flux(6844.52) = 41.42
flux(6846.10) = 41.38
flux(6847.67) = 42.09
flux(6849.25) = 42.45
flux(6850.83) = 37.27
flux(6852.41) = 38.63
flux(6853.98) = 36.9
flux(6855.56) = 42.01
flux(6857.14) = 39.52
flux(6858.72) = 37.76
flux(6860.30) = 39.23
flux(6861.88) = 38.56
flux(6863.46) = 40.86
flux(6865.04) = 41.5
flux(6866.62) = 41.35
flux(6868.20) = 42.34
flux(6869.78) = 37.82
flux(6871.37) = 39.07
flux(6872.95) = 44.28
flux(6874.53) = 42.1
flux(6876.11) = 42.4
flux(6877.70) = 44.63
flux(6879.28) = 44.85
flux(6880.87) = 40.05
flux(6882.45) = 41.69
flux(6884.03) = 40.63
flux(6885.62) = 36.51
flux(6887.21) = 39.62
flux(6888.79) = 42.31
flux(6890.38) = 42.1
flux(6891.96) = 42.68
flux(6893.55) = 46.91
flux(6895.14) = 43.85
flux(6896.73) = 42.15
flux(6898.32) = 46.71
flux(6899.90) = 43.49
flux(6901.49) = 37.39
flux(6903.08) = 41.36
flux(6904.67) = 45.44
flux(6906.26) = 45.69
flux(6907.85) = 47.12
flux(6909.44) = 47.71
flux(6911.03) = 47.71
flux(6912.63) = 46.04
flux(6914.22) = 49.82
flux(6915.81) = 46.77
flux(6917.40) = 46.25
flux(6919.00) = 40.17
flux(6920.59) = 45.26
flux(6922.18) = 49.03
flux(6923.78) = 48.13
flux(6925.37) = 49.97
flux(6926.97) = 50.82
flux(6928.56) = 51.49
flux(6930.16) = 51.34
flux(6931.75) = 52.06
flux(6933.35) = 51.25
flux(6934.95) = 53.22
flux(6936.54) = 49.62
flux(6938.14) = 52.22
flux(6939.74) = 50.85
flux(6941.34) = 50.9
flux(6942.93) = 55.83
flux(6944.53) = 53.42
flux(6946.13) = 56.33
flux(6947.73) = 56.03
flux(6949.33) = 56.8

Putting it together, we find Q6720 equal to 0.78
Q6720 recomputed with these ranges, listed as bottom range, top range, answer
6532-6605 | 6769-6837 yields 0.74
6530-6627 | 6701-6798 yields 0.76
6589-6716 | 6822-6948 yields 0.89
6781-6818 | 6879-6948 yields 1.14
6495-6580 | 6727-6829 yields 0.74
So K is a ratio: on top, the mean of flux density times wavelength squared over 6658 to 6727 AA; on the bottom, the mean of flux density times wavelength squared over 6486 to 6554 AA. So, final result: 0.87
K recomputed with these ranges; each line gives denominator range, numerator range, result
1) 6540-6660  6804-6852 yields 0.82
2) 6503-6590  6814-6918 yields 0.82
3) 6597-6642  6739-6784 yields 0.83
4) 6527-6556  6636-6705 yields 0.87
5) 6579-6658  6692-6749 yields 0.85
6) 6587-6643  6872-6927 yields 0.90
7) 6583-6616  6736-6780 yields 0.81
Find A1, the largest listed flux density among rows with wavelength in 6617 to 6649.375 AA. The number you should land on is 55.76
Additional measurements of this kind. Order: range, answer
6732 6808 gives 47.37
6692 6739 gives 48.68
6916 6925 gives 49.03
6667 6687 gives 52.22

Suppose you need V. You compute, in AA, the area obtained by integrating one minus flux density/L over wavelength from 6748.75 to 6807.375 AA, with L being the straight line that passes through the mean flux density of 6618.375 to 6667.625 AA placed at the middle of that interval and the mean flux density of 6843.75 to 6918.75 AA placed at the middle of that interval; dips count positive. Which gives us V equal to 5.3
